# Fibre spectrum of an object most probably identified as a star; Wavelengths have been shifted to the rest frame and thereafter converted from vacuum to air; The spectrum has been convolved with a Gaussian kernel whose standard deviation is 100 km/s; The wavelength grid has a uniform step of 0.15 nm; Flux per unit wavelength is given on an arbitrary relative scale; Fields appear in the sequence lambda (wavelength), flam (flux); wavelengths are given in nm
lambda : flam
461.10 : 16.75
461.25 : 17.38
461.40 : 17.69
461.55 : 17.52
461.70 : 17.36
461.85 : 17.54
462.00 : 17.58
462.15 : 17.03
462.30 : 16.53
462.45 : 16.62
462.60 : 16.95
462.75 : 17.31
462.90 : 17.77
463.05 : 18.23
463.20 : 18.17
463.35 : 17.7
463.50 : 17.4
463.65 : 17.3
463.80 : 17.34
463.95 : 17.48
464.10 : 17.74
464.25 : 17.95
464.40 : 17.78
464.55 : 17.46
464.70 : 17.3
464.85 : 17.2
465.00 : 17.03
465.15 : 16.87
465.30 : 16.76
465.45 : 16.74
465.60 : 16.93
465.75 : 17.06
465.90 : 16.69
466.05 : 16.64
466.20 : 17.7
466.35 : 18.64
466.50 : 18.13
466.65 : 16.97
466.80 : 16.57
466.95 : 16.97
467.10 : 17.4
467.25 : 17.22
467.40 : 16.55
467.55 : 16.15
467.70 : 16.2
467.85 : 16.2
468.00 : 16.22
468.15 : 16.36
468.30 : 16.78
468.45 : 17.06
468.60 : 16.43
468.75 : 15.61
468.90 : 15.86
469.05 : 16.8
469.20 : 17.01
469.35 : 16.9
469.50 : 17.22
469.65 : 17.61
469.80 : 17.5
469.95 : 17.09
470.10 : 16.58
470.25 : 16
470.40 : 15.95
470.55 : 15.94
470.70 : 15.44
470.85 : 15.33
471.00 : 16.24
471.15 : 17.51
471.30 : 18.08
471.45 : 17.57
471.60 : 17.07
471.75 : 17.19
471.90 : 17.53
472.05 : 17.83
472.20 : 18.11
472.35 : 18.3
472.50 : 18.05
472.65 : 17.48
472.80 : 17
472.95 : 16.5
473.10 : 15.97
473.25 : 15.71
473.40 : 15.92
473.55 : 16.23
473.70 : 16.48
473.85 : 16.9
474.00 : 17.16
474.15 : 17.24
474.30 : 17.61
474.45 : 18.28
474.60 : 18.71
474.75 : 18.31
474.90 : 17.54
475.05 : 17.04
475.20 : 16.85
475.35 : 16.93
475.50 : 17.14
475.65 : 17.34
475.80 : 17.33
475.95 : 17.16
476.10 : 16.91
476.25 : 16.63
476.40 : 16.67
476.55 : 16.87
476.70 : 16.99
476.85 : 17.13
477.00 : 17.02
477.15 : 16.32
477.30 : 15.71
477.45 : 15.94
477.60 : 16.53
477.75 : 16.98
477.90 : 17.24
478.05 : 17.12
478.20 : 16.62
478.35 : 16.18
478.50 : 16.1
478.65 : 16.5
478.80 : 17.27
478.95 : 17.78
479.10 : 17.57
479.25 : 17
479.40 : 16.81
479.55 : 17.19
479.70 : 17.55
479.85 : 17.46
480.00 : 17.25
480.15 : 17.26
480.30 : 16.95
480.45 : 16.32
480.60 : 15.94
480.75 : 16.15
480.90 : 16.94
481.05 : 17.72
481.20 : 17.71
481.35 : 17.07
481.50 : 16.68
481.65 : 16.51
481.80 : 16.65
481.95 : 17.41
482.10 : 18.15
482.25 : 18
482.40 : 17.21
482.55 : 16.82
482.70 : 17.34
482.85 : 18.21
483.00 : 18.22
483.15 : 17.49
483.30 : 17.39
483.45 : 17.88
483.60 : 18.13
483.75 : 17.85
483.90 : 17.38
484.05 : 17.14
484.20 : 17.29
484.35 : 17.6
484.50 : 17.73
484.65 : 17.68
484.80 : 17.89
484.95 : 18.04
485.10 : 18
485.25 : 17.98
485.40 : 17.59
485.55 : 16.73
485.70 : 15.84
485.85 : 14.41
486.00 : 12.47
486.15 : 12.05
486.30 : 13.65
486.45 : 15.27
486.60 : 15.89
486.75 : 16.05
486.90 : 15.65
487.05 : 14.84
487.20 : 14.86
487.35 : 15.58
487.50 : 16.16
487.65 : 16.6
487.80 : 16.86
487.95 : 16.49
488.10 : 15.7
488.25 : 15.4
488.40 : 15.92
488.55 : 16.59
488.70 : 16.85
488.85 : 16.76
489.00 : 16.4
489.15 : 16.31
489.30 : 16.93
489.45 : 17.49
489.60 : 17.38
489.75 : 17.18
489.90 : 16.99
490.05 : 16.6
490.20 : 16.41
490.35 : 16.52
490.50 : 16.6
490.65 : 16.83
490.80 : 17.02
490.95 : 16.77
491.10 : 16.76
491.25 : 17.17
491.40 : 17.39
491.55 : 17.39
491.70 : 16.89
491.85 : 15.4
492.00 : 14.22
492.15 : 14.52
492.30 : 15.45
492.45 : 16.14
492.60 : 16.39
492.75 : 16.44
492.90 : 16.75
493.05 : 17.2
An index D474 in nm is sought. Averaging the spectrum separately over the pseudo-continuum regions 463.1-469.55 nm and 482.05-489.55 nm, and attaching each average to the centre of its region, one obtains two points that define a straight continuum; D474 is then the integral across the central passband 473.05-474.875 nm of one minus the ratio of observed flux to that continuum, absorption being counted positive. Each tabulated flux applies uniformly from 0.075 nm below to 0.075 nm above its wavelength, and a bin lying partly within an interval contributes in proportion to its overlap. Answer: -0.02 nm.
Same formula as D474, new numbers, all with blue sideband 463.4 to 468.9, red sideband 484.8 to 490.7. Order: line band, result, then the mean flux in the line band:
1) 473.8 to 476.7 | -0.11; 17.3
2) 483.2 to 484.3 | -0.08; 17.6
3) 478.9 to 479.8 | -0.04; 17.3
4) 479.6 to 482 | -0.08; 17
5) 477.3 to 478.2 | -0.01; 16.7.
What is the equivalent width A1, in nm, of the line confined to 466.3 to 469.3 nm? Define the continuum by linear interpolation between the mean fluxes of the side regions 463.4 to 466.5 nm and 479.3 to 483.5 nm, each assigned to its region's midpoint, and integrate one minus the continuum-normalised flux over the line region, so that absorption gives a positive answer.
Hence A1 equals 0.10 nm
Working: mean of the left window 17.3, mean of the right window 17.2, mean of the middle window 16.7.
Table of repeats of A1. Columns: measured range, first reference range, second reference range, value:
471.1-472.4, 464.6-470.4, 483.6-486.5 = -0.070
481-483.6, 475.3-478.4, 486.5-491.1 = -0.132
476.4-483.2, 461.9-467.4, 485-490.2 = -0.221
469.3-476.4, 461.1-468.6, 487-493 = -0.053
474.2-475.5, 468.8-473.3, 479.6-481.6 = -0.052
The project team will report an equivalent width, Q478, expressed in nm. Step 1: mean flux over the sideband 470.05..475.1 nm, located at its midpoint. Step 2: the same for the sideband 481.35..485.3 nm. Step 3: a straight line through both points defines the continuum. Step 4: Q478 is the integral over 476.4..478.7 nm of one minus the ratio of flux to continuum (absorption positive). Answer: 0.09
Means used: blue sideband 17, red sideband 17.6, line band 16.6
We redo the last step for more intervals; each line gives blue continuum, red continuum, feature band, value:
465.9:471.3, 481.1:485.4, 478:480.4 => 0.041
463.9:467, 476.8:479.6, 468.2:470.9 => 0.094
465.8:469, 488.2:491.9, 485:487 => 0.145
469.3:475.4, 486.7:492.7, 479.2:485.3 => -0.265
